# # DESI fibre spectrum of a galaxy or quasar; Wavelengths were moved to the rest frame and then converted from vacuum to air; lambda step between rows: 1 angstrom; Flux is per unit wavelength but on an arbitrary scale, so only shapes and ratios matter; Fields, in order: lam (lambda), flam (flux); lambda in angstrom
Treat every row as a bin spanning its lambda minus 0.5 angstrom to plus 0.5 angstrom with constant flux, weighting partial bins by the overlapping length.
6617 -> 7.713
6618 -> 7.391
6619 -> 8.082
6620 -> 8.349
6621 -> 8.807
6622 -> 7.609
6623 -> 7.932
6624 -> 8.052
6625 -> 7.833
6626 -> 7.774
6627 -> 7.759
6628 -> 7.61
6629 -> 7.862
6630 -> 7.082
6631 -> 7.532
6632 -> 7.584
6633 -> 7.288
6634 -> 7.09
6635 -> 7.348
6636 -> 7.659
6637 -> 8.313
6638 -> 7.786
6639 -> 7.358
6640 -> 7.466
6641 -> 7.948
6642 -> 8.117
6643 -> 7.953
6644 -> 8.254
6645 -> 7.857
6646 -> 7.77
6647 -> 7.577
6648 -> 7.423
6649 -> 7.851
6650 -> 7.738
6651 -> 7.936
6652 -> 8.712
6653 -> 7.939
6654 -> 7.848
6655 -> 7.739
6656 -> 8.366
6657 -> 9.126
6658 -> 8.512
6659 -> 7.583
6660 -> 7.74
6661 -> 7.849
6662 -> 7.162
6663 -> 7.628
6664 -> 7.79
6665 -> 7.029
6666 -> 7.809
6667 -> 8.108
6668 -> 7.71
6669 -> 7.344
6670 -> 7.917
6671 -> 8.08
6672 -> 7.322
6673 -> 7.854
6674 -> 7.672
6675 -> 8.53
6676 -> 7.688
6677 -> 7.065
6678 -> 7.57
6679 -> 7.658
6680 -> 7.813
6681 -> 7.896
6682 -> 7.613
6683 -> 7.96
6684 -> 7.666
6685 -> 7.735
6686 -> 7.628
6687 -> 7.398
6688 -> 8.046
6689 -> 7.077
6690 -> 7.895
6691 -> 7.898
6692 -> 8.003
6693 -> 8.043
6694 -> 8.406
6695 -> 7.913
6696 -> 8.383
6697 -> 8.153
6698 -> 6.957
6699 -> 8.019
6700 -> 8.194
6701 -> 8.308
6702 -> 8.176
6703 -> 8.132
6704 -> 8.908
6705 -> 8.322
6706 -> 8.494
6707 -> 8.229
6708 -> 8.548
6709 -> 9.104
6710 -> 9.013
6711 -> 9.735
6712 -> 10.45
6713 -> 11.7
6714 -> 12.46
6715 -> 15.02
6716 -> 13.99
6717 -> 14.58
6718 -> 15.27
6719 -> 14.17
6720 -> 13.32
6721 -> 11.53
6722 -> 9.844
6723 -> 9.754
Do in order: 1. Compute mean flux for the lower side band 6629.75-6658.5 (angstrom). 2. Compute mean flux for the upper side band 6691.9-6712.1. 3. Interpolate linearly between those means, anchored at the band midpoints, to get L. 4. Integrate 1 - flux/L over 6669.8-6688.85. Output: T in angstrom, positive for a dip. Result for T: 1.1 angstrom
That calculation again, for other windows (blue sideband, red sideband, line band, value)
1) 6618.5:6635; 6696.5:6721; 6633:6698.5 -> 8.34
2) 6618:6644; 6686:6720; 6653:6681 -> 2.70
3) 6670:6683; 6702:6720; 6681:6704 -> 3.21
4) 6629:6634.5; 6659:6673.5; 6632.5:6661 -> -1.41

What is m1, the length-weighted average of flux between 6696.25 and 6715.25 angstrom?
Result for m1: 9.17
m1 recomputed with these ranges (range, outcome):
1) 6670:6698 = 7.8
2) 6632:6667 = 7.81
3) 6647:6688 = 7.8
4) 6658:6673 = 7.68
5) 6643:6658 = 8.02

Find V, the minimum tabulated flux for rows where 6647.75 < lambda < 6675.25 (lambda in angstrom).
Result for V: 7.029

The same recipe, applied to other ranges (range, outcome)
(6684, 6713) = 6.957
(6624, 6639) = 7.082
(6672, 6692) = 7.065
